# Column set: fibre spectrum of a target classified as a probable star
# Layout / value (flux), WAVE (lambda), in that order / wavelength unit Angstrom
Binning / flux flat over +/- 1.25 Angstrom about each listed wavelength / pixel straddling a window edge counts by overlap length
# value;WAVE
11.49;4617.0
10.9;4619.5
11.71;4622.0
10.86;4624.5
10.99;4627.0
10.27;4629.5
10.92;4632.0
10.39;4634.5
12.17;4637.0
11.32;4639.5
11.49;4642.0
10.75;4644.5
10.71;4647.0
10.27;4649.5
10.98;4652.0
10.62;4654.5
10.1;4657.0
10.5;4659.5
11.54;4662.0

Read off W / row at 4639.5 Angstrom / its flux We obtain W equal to 11.32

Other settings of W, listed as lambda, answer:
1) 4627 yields 10.99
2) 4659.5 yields 10.5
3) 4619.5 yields 10.9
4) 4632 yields 10.92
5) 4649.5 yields 10.27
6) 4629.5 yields 10.27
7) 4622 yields 11.71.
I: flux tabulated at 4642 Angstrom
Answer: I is 11.49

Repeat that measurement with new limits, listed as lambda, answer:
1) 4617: 11.49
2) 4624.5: 10.86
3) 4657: 10.1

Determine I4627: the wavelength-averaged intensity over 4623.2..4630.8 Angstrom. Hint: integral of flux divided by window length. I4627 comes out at 10.7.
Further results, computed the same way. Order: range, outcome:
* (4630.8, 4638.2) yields 11.2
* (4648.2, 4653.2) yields 10.6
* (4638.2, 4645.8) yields 11.2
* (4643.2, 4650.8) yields 10.6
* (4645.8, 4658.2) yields 10.5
